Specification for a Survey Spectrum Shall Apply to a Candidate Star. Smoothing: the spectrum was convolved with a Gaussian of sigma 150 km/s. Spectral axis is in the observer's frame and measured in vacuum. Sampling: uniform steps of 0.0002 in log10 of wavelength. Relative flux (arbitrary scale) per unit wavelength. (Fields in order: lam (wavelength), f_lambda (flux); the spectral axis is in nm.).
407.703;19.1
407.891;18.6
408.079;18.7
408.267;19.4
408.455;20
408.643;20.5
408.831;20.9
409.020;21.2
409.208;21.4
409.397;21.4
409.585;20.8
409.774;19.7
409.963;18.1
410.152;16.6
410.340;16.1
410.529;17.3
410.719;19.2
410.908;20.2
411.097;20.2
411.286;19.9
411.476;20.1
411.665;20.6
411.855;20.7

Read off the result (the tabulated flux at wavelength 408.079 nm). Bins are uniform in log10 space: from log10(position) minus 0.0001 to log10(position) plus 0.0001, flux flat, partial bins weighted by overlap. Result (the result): 18.7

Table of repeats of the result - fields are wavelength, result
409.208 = 21.4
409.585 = 20.8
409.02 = 21.2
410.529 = 17.3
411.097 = 20.2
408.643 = 20.5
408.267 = 19.4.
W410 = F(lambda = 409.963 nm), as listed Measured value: 18.1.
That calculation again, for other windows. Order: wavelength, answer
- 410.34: 16.1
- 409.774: 19.7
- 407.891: 18.6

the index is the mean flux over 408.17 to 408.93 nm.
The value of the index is 20.2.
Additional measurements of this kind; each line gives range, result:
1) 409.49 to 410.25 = 18.8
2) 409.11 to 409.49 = 21.4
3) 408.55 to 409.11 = 20.8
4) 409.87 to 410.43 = 17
